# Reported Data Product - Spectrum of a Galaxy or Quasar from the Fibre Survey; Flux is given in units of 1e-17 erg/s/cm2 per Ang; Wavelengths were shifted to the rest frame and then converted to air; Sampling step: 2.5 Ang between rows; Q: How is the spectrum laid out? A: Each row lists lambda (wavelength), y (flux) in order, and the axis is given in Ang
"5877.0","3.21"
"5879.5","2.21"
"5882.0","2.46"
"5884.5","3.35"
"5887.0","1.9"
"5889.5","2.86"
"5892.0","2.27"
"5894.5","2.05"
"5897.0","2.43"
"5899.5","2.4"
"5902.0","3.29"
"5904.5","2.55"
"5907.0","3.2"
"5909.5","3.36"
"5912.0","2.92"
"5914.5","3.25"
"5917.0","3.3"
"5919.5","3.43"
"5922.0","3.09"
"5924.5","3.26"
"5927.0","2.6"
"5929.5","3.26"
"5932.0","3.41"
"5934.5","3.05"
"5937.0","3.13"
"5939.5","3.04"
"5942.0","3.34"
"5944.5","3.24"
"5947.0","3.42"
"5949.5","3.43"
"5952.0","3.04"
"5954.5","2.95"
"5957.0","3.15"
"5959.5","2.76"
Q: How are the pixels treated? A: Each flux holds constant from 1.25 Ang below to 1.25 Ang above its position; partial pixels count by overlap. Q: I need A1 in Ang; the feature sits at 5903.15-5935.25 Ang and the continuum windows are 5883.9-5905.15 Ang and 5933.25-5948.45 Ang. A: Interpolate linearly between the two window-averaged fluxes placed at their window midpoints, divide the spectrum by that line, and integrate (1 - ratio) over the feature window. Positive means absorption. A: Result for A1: -2.64 Ang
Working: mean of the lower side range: 2.54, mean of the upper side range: 3.21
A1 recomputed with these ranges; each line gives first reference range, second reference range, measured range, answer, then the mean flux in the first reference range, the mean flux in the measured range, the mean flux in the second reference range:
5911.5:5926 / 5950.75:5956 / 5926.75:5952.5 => -1.01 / 3.21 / 3.2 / 3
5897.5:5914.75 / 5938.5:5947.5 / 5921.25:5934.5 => 0.06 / 2.96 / 3.12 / 3.25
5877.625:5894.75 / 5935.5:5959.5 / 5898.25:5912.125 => -1.28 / 2.49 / 2.96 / 3.17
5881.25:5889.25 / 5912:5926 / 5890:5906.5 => 1.77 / 2.61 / 2.55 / 3.22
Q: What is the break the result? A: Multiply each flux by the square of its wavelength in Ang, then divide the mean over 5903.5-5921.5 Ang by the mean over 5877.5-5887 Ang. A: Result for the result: 1.2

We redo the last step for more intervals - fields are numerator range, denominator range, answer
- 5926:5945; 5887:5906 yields 1.26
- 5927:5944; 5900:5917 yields 1.04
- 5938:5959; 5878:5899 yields 1.33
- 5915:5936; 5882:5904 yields 1.25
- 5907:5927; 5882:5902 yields 1.28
